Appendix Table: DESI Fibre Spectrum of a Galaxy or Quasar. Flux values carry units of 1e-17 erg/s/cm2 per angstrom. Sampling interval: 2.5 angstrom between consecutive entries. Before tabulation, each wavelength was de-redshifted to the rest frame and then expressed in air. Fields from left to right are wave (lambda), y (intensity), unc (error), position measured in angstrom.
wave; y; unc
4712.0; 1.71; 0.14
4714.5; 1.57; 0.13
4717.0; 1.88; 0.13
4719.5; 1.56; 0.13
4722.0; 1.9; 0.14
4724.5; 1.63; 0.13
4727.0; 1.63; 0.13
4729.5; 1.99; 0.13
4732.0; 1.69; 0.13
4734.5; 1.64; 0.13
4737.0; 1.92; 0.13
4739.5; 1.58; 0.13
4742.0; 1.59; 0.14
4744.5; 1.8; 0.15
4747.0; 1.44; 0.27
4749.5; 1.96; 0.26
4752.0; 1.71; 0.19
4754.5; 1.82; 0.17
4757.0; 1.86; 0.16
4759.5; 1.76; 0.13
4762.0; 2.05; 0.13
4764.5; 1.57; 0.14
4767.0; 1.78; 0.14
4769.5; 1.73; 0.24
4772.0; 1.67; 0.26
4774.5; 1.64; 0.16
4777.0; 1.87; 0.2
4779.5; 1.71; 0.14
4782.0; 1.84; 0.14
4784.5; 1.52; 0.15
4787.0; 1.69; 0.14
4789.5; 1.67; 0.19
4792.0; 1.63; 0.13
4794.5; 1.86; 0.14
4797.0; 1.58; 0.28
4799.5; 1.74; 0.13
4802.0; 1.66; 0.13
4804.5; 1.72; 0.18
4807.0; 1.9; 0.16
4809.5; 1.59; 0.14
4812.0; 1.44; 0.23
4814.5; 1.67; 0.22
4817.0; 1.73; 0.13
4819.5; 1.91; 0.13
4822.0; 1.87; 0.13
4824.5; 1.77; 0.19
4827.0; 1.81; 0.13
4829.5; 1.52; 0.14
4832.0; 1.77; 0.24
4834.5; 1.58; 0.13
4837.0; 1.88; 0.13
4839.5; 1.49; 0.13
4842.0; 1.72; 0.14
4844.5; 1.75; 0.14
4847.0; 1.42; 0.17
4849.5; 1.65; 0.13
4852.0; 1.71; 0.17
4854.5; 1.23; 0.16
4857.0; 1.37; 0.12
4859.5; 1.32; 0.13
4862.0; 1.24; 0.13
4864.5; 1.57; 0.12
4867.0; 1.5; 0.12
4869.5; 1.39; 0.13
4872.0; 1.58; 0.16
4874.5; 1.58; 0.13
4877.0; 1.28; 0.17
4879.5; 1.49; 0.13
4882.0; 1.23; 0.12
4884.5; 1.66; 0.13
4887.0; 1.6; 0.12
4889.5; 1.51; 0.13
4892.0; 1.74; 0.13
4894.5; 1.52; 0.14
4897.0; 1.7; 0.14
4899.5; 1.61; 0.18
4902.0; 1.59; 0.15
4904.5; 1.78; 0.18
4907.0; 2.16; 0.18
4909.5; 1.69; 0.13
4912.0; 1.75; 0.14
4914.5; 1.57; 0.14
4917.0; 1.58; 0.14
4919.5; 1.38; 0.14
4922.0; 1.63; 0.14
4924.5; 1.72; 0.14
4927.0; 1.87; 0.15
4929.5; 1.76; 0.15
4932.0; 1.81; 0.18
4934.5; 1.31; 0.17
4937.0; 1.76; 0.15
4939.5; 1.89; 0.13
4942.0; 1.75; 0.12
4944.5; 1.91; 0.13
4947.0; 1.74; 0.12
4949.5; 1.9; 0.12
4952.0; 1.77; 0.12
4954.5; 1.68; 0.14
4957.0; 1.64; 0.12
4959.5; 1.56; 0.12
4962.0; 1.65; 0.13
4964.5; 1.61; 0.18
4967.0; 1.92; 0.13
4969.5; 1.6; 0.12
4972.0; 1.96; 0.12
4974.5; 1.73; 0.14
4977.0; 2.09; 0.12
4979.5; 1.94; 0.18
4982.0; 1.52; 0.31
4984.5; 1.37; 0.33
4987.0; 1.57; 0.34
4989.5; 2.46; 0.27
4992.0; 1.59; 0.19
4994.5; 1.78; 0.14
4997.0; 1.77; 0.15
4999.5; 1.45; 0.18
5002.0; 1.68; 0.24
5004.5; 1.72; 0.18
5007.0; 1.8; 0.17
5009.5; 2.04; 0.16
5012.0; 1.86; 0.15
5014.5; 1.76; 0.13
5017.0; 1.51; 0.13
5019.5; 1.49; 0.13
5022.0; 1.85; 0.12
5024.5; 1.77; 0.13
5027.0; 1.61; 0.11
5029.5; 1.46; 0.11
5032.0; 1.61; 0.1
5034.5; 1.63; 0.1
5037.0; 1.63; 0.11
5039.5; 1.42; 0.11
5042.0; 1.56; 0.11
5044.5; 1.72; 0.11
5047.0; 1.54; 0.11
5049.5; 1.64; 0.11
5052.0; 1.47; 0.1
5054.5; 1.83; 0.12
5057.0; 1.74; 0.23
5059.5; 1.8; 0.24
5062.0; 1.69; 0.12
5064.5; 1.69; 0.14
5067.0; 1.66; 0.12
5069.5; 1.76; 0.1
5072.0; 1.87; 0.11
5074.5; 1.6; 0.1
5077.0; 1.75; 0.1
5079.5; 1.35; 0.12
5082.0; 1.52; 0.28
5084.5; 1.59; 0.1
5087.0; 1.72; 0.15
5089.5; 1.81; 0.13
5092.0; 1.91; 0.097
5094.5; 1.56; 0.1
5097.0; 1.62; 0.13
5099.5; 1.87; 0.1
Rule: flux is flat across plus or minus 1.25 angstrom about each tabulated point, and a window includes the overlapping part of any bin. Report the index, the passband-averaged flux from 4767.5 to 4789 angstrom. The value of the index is 1.71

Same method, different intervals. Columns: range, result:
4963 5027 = 1.75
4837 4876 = 1.51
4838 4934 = 1.58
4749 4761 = 1.82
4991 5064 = 1.67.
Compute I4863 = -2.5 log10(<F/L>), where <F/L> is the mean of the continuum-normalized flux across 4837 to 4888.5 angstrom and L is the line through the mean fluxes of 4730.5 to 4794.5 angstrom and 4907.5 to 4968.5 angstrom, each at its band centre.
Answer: 0.15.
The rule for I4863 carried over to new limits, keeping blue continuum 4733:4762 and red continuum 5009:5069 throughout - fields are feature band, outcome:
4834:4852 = 0.05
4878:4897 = 0.11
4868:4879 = 0.17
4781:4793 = 0.04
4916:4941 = 0.01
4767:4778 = 0.01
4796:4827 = 0.01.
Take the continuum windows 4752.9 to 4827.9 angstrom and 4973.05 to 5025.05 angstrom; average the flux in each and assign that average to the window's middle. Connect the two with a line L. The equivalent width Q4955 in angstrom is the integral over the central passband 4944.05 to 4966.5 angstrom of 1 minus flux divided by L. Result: 0.38 angstrom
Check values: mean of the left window 1.73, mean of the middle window 1.72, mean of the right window 1.75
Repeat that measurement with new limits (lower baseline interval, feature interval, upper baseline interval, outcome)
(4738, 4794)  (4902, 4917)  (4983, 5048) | -0.5 angstrom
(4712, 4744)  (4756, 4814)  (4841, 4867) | -3.5 angstrom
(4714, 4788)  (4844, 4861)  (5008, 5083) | 2.3 angstrom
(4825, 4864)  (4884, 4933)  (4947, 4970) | -1.0 angstrom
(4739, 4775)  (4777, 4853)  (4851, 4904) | -3.5 angstrom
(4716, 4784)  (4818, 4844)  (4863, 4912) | -1.2 angstrom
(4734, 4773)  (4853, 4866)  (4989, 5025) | 2.9 angstrom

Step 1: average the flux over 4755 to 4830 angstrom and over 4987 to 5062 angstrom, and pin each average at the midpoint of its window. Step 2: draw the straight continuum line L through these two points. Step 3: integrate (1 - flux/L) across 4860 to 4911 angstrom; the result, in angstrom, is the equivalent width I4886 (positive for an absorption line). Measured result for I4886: 4.35 angstrom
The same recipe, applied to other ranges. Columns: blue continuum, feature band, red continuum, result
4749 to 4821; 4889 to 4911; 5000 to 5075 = 0.0 angstrom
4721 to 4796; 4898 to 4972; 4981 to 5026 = 0.5 angstrom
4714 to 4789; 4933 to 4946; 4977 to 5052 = -0.2 angstrom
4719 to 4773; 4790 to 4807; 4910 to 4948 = 0.2 angstrom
